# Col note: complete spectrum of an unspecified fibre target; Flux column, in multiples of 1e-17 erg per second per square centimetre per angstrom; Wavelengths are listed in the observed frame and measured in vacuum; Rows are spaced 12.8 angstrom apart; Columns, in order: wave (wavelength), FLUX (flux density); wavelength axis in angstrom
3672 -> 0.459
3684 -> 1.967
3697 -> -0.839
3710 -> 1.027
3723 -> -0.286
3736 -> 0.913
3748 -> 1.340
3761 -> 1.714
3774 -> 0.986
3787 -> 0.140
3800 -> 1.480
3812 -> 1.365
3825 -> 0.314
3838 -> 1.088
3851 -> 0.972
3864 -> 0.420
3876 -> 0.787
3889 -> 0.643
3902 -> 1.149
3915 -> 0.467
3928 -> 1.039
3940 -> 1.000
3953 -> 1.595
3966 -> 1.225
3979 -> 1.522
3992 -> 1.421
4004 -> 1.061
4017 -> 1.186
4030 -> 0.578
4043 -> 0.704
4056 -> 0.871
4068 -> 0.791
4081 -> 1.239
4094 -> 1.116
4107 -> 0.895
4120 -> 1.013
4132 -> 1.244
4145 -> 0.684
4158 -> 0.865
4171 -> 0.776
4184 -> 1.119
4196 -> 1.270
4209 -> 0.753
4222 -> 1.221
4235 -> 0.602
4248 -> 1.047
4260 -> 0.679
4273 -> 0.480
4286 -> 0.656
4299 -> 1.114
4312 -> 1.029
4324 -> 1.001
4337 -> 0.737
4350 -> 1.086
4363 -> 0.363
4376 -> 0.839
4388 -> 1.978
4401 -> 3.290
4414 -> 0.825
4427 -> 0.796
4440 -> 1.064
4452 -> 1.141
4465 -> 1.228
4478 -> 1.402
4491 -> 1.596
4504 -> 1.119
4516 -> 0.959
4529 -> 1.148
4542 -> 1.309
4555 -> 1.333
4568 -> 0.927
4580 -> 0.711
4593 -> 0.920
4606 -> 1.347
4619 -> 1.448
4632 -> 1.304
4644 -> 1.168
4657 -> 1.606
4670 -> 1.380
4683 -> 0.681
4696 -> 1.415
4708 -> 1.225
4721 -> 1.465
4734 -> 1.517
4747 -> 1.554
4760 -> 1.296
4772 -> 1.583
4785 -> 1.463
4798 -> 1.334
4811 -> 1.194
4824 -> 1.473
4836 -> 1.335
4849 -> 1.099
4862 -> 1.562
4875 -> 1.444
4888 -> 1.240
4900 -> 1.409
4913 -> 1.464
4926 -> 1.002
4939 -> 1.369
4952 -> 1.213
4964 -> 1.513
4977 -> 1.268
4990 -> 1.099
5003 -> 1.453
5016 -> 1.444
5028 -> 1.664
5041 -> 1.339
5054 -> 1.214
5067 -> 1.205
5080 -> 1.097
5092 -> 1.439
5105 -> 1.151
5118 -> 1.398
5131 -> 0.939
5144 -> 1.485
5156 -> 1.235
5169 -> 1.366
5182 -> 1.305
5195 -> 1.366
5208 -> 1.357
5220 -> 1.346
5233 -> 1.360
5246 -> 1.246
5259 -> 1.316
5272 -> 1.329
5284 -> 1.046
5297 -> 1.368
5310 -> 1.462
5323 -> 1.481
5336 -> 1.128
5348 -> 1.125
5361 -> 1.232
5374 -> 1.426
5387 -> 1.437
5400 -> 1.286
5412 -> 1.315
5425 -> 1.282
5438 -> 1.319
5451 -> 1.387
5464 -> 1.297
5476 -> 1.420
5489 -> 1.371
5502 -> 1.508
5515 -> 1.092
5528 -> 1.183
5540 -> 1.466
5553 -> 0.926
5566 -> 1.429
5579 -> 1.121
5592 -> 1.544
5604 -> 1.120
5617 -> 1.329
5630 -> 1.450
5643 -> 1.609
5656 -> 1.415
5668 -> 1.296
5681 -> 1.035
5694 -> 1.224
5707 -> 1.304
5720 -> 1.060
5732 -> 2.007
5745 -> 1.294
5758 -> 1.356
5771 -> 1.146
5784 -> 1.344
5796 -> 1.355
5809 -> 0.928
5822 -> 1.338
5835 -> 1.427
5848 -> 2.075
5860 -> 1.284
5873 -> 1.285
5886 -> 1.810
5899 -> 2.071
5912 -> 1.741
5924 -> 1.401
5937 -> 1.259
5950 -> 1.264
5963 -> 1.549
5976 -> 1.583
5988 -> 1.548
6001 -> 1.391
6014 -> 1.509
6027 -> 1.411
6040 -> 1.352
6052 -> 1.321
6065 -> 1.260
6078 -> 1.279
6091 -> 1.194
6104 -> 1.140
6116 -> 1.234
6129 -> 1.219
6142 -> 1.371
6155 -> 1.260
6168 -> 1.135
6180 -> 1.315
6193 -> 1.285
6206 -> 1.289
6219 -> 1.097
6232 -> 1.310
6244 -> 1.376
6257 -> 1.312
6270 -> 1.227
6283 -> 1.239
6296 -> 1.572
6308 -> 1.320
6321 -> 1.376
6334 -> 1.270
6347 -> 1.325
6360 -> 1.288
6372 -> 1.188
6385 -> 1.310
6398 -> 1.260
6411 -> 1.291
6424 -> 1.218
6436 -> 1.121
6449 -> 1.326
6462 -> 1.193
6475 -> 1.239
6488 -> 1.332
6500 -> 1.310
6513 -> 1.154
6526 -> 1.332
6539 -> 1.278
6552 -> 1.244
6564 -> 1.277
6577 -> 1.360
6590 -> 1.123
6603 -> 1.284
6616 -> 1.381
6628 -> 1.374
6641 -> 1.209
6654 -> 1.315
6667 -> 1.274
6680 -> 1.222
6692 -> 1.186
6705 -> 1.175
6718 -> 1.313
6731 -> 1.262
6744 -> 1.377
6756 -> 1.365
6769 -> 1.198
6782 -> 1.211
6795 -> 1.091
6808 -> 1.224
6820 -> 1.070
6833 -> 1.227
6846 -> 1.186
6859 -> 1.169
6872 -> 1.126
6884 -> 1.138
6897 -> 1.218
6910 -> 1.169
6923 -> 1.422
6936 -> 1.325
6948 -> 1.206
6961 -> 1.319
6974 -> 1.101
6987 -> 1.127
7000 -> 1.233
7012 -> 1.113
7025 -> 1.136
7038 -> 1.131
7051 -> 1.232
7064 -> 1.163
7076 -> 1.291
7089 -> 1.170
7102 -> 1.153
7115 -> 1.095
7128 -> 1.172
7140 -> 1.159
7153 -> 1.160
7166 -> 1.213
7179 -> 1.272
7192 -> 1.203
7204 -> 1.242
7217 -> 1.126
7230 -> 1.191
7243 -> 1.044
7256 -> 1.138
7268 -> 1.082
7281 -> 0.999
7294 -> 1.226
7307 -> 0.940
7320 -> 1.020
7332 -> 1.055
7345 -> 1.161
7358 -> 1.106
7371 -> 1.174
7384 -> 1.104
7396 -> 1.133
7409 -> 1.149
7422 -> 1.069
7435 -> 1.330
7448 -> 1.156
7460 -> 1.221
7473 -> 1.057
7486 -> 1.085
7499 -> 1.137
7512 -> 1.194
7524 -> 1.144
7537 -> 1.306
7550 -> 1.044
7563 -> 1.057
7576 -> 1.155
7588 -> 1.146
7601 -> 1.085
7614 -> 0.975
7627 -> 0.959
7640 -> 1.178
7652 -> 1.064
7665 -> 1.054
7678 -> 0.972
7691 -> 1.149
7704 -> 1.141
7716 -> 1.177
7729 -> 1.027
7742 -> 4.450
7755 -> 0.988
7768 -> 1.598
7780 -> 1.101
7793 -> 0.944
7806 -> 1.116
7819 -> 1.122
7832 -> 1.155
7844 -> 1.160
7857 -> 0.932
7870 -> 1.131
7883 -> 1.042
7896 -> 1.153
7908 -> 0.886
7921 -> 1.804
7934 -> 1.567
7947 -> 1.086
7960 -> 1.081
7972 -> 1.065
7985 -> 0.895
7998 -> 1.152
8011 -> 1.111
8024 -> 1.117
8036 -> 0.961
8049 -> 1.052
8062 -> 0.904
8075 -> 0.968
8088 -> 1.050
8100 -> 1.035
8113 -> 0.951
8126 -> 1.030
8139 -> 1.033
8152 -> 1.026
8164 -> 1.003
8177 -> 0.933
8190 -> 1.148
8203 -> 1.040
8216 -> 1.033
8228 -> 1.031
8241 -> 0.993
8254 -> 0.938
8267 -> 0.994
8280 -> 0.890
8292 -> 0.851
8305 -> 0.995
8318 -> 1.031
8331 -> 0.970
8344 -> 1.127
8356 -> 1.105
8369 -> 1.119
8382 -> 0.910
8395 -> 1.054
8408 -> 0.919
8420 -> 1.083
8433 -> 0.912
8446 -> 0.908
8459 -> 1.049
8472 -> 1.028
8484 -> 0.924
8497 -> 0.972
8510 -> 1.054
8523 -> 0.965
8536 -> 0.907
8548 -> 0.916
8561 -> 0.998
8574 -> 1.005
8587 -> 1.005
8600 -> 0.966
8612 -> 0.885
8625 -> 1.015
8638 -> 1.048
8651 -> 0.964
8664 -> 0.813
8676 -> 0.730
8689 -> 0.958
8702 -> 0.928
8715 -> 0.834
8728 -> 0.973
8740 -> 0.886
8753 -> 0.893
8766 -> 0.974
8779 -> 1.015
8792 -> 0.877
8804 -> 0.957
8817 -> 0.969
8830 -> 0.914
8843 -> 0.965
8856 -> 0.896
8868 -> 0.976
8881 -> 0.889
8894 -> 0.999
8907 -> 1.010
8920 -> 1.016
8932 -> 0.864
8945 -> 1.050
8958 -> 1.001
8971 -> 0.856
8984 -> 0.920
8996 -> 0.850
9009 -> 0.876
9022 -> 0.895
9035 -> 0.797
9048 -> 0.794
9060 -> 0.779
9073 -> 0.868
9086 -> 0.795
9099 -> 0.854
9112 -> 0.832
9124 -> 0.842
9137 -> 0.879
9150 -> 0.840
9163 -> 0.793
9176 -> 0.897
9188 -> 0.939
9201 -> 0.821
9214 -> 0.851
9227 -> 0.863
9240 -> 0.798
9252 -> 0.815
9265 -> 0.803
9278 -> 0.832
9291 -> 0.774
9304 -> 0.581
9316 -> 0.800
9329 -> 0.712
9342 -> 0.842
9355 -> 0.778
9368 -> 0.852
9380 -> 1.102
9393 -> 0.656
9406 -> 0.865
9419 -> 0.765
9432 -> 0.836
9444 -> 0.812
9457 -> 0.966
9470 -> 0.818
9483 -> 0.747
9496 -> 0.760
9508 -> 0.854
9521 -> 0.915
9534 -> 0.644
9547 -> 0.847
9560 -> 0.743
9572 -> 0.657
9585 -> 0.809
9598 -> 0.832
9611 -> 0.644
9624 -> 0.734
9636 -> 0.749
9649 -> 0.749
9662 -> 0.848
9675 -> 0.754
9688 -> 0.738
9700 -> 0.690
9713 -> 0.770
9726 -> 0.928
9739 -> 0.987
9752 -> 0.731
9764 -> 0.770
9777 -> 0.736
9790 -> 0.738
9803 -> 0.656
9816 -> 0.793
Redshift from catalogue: 0.18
